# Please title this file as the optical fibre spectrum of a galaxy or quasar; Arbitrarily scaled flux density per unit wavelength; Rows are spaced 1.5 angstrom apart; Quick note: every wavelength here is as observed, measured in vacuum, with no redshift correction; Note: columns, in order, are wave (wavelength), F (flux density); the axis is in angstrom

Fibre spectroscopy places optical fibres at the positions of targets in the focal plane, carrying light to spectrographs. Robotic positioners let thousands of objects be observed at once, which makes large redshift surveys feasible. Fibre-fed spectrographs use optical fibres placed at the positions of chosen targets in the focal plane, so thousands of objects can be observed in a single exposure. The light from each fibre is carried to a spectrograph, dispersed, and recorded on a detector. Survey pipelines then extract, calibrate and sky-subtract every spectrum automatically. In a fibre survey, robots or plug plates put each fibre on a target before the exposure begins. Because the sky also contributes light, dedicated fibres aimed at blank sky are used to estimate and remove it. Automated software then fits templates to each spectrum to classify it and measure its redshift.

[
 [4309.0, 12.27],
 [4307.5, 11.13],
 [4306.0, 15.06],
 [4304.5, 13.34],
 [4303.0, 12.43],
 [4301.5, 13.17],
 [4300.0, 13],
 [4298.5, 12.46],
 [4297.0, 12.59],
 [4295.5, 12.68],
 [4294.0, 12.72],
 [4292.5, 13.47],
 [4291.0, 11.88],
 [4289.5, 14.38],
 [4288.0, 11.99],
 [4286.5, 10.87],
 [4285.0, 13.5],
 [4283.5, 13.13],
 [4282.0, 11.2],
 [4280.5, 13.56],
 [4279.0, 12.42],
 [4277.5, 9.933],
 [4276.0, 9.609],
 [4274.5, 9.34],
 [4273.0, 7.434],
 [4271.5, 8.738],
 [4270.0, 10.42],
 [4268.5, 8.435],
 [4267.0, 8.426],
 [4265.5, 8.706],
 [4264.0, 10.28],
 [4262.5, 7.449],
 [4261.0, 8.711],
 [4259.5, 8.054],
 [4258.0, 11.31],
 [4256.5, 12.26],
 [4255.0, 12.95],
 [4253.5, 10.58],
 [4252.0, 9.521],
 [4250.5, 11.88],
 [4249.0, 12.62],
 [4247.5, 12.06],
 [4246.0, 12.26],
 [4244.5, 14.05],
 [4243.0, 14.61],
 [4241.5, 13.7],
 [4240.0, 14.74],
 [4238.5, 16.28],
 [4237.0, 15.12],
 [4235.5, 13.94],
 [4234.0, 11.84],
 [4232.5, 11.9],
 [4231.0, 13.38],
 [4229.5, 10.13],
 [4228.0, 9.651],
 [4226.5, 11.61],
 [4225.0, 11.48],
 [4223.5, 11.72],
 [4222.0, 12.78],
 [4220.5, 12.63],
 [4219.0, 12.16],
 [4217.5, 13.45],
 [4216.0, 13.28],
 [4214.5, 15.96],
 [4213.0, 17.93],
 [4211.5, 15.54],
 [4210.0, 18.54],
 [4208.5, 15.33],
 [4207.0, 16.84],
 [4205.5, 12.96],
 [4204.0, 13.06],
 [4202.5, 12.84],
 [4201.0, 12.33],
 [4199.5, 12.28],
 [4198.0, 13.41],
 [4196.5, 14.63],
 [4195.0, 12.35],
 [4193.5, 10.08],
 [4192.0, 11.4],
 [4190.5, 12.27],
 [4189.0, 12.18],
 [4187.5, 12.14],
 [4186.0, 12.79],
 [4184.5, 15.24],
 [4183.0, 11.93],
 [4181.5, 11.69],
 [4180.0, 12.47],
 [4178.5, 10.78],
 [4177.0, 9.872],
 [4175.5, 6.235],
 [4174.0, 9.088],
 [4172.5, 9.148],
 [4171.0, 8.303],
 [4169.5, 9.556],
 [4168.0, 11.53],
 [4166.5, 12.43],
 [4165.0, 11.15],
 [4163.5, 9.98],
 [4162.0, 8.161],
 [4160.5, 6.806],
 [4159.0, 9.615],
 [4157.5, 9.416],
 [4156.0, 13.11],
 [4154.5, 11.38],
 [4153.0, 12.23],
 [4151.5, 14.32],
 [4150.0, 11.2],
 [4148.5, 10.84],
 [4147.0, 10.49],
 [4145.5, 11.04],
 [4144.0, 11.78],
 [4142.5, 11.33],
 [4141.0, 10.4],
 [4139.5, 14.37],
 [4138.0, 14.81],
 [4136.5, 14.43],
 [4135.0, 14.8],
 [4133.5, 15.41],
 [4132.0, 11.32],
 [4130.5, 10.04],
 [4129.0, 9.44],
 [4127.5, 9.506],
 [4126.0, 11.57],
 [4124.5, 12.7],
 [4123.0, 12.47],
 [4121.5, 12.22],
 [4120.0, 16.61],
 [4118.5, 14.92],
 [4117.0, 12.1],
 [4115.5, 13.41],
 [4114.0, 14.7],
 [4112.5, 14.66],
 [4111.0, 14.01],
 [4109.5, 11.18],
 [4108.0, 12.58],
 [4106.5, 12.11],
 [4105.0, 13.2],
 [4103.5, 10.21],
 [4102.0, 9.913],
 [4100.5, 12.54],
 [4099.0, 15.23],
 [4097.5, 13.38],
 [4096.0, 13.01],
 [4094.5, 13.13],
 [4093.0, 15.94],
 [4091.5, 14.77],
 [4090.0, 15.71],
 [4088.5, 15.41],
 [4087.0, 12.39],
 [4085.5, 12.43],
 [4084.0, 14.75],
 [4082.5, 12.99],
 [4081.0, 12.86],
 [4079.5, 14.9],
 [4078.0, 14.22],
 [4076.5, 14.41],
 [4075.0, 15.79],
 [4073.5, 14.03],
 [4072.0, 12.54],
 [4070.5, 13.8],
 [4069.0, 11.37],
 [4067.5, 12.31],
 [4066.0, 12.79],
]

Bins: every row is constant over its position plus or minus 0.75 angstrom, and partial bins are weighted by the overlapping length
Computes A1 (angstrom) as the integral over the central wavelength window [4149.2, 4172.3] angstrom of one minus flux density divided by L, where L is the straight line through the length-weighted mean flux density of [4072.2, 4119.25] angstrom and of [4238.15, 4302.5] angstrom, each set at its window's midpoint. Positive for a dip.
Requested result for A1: 4.0 angstrom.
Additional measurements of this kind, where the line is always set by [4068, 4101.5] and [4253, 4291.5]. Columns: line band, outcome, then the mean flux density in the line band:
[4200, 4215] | -4.31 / 15.1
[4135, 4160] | 1.59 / 12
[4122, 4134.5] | 1.39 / 11.6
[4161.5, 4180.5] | 3.79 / 9.89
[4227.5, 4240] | -1.90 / 13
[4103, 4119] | 0.44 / 13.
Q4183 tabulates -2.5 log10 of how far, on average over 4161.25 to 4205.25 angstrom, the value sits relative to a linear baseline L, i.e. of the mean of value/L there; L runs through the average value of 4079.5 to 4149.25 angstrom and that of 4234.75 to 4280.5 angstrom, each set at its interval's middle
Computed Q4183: 0.07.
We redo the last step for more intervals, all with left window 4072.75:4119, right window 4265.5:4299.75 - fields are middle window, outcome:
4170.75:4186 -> 0.18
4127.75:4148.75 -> 0.08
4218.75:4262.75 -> -0.03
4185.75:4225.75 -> -0.10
